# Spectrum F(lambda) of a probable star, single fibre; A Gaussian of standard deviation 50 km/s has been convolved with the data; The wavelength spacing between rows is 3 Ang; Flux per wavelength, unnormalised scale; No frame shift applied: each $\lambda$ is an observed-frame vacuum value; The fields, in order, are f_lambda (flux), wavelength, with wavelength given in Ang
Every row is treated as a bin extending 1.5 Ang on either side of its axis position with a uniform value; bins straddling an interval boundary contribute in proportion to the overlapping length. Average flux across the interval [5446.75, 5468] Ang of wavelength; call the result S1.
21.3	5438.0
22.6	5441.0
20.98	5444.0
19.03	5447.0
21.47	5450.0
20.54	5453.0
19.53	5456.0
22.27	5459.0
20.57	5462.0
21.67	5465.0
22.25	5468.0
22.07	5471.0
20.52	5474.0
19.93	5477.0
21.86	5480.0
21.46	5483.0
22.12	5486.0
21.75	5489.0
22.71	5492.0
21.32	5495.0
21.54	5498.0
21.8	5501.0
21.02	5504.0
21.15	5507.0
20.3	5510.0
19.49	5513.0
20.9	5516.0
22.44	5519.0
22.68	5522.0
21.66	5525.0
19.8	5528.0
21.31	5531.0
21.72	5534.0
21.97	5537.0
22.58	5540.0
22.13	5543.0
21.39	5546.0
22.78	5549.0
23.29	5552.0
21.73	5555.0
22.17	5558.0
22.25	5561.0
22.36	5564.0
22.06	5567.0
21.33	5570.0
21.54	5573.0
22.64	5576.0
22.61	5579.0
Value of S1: 20.9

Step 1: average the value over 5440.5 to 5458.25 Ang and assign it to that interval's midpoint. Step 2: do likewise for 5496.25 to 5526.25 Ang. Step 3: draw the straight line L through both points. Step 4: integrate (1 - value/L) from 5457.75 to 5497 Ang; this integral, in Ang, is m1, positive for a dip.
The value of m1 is -1.2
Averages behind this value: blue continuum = 20.7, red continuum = 21.3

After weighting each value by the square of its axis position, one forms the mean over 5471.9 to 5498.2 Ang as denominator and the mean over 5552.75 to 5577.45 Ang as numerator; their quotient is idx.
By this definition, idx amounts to 1.06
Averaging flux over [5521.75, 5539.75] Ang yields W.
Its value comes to 21.5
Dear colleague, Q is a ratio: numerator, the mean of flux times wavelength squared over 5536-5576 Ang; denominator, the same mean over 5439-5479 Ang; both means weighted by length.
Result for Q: 1.09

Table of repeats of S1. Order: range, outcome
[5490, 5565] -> 21.7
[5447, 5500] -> 21.3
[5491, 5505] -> 21.7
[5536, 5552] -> 22.3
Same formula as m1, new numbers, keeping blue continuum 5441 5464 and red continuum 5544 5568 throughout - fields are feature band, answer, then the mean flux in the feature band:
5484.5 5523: 0.1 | 21.5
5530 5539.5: 0.1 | 21.8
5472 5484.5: 0.1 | 21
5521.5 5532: 0.3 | 21.2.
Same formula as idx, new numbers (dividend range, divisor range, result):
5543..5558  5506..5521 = 1.08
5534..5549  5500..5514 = 1.08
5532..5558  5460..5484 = 1.07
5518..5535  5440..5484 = 1.05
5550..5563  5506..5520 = 1.09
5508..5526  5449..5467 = 1.03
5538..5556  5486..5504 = 1.04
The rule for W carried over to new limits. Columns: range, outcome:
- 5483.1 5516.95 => 21.3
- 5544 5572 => 22.1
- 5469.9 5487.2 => 21.3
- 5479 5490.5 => 21.8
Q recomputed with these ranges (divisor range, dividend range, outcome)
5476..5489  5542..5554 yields 1.07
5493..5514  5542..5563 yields 1.08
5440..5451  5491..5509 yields 1.05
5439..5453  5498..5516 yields 1.02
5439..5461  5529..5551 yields 1.08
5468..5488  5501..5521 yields 0.99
